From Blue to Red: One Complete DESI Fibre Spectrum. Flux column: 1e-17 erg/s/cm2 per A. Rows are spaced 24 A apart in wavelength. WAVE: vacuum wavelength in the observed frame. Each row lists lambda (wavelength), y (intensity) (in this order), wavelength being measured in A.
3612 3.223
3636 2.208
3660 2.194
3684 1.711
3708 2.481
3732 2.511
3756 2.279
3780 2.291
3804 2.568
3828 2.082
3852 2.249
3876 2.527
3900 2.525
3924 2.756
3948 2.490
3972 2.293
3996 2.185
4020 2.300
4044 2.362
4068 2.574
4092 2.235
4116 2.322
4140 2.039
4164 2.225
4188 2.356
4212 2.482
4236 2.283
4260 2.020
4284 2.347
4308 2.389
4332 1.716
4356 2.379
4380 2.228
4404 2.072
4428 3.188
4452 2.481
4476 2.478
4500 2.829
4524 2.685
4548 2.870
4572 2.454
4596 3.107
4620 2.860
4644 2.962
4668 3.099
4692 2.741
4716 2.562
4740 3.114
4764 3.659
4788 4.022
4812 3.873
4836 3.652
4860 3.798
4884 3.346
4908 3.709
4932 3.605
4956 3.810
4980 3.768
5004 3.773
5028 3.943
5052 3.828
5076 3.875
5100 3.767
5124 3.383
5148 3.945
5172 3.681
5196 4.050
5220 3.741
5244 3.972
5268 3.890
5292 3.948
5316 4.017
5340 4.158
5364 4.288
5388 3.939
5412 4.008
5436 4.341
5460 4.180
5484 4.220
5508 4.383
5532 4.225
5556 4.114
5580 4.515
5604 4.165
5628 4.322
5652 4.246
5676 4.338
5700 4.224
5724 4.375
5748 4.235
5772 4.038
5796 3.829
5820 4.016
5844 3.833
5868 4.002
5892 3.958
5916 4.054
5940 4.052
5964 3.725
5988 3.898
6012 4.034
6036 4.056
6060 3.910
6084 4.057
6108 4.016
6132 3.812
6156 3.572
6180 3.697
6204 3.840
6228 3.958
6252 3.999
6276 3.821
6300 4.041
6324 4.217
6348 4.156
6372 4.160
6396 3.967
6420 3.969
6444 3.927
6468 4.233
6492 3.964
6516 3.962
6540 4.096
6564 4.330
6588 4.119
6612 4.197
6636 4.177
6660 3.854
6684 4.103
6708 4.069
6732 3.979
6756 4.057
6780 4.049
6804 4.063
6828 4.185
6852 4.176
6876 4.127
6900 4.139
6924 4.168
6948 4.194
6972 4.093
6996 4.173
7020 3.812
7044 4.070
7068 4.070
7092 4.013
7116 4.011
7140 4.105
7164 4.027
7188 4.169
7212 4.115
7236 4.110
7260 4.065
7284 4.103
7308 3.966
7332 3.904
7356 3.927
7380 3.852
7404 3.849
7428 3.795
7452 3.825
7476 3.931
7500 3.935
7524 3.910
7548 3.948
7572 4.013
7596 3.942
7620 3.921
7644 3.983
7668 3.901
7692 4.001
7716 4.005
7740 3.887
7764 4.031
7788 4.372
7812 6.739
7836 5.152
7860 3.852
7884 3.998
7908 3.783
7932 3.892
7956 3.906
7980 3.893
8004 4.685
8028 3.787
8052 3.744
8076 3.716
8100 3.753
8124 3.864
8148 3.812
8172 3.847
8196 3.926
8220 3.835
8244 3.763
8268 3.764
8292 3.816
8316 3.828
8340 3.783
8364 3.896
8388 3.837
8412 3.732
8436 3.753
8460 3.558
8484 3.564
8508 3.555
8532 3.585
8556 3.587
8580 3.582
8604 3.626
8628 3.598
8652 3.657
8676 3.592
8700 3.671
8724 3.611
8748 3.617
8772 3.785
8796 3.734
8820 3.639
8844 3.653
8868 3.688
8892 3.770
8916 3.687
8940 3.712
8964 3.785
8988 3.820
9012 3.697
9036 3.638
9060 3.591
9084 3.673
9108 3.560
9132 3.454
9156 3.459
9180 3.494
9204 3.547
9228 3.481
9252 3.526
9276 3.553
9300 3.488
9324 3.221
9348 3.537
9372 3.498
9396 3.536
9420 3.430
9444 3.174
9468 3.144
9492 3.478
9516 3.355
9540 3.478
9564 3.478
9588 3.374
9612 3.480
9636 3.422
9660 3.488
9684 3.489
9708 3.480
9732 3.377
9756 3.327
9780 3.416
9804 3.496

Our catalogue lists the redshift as 0.190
